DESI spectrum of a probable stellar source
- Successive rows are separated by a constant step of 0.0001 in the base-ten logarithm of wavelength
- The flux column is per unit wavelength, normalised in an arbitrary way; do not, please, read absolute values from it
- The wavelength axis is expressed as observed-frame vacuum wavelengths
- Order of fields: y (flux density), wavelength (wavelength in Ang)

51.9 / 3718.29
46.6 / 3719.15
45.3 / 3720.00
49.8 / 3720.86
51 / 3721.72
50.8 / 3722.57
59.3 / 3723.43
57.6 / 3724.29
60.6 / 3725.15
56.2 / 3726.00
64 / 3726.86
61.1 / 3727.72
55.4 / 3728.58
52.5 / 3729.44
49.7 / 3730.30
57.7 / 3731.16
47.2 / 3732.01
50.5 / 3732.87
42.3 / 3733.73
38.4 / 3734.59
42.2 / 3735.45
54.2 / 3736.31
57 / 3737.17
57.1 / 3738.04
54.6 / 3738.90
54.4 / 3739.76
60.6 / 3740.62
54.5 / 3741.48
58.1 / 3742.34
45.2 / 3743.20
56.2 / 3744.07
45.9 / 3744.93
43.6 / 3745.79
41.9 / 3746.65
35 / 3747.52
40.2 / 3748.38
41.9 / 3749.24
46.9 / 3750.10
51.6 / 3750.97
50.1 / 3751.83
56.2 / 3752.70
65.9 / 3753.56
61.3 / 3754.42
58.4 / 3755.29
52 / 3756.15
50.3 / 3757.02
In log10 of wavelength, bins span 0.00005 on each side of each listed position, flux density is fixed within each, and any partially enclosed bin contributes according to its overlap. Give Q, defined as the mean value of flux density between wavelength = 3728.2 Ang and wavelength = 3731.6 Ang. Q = 53.9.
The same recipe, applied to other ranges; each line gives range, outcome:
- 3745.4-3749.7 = 40.6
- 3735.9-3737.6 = 55.6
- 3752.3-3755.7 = 60.6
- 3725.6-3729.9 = 57.7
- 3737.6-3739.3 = 55.6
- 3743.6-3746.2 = 48.5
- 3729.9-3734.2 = 49.5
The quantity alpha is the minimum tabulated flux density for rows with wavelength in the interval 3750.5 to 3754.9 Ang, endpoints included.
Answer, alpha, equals 50.1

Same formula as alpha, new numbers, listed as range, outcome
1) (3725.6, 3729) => 55.4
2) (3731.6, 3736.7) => 38.4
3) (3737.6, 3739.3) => 54.6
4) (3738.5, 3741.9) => 54.4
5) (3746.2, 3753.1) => 35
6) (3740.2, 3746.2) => 43.6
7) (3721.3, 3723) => 50.8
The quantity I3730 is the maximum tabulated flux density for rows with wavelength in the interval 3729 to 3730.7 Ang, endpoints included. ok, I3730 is 52.5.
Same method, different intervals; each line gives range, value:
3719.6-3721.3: 49.8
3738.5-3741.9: 60.6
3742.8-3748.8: 56.2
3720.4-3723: 51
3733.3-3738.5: 57.1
